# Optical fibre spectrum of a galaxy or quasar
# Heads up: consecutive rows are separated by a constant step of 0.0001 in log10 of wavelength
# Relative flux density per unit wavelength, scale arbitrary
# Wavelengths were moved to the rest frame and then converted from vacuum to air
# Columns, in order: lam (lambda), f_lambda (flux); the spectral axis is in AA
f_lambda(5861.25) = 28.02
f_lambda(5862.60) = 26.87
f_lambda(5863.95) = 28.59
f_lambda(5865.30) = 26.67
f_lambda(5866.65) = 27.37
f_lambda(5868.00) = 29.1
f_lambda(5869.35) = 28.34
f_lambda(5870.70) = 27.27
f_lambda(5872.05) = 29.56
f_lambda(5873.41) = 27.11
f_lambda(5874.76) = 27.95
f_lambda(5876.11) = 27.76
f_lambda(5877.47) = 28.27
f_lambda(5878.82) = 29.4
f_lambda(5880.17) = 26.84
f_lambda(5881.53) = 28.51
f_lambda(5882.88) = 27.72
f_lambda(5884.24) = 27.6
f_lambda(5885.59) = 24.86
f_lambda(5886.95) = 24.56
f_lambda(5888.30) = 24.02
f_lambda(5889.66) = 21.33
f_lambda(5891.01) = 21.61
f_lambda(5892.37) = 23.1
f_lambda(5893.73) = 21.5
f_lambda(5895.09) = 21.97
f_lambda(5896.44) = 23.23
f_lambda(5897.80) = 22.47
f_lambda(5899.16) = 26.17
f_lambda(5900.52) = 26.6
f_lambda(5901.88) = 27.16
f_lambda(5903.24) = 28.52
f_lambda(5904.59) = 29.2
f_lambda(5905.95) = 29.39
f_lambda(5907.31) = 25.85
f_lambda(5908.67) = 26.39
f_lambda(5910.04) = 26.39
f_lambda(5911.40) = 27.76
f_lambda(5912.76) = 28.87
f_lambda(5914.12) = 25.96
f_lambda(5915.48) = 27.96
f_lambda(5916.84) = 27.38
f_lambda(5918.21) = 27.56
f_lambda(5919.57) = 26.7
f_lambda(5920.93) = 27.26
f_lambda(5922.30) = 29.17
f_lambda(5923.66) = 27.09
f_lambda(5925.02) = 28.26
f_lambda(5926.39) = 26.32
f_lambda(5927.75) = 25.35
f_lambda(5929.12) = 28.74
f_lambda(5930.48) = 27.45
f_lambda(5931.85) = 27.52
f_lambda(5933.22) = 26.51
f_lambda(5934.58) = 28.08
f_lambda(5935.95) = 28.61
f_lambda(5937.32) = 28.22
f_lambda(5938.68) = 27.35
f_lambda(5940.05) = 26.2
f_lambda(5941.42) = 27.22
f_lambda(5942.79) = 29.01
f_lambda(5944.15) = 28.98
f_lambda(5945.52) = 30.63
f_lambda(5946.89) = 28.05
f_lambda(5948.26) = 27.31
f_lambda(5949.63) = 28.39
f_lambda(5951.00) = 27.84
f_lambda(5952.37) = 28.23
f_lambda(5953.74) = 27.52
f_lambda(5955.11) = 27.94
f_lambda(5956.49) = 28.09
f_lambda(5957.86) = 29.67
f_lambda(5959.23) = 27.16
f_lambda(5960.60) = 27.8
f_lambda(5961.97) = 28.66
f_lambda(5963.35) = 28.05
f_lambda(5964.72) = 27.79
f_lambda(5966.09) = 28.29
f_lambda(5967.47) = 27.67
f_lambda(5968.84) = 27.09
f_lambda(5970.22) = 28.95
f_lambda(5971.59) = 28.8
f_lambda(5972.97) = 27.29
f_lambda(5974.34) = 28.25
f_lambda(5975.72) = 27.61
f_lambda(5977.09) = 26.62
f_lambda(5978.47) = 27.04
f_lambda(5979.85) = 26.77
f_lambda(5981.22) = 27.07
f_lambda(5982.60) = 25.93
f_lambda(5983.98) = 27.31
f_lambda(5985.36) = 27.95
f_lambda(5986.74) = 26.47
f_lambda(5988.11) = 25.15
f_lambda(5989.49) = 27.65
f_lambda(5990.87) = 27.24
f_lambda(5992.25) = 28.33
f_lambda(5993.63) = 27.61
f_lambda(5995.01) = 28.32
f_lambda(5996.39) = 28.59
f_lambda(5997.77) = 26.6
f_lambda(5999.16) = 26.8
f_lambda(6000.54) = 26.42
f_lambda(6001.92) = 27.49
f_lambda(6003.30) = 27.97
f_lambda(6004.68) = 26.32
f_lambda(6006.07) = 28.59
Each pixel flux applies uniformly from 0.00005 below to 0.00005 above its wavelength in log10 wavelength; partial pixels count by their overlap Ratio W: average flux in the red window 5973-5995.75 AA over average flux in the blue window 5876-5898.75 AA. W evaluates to 1.09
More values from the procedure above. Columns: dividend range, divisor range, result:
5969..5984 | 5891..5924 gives 1.04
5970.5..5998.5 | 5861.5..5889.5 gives 1.00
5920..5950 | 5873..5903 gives 1.09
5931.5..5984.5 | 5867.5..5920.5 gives 1.05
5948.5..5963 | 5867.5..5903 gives 1.08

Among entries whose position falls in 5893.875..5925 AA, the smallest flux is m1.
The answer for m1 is 21.97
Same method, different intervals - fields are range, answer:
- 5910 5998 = 25.15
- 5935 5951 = 26.2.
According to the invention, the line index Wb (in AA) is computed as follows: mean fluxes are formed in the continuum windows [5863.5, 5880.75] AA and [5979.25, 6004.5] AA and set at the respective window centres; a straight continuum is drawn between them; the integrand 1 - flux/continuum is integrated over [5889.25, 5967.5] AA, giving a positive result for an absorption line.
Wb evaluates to 1.5 AA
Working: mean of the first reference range 28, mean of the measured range 27.1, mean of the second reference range 27.2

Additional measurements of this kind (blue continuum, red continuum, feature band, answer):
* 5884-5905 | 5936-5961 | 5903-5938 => -1.76 AA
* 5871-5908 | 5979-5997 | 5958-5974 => -0.62 AA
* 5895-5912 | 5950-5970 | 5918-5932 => -0.20 AA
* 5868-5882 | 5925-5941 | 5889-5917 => 2.13 AA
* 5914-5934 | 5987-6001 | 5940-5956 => -0.52 AA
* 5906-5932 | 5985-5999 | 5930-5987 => -0.99 AA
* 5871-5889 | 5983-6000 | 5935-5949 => -0.46 AA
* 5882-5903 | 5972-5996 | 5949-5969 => -1.19 AA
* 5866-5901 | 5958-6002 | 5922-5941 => -0.54 AA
